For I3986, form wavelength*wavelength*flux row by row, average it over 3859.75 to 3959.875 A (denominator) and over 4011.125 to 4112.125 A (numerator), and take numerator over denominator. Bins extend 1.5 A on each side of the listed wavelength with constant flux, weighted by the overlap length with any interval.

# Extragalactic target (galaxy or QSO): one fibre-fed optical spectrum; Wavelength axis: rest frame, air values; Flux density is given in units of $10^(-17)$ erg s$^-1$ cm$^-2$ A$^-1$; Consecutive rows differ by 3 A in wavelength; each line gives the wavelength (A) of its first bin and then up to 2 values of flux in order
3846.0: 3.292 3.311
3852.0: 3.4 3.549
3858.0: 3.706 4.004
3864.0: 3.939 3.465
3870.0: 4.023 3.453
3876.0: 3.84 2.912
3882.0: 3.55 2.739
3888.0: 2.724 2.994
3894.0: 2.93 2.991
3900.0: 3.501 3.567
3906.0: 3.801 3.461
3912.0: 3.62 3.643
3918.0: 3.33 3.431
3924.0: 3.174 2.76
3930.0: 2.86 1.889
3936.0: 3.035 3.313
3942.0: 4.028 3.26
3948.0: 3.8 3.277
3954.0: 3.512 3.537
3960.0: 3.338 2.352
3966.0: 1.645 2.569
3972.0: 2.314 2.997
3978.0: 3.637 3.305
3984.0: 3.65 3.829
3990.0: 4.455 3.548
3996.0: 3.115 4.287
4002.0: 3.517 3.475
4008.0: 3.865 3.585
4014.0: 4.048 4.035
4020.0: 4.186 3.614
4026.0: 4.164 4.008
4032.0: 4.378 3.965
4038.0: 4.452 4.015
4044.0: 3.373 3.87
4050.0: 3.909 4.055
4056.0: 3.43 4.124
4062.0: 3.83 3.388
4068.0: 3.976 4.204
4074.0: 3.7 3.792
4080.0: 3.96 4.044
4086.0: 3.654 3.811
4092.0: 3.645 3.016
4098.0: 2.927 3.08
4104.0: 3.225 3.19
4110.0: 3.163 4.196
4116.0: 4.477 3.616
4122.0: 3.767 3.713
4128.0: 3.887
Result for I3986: 1.21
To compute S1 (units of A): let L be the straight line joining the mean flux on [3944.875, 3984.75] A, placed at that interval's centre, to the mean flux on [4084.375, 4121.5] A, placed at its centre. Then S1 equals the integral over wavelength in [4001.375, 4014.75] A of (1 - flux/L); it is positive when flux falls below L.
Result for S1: -2.0 A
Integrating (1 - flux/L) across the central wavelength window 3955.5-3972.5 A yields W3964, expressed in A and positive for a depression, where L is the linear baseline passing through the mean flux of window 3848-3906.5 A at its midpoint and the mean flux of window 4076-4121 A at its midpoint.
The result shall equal 4.1 A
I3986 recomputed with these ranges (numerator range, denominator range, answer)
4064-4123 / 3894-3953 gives 1.20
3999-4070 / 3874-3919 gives 1.26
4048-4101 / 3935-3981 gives 1.26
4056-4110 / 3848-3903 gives 1.18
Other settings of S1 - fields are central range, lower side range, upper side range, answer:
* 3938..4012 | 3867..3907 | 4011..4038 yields 8.1 A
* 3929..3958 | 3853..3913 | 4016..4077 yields 3.0 A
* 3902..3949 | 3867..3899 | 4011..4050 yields 2.0 A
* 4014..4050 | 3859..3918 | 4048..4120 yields -3.8 A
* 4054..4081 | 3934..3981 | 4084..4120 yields -3.3 A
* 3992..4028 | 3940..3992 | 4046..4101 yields -3.5 A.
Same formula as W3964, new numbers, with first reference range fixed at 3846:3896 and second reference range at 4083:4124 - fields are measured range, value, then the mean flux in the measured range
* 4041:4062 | -1.80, 3.81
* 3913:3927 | 0.39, 3.33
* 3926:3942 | 2.56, 2.89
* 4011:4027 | -2.17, 3.96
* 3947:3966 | 1.62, 3.16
